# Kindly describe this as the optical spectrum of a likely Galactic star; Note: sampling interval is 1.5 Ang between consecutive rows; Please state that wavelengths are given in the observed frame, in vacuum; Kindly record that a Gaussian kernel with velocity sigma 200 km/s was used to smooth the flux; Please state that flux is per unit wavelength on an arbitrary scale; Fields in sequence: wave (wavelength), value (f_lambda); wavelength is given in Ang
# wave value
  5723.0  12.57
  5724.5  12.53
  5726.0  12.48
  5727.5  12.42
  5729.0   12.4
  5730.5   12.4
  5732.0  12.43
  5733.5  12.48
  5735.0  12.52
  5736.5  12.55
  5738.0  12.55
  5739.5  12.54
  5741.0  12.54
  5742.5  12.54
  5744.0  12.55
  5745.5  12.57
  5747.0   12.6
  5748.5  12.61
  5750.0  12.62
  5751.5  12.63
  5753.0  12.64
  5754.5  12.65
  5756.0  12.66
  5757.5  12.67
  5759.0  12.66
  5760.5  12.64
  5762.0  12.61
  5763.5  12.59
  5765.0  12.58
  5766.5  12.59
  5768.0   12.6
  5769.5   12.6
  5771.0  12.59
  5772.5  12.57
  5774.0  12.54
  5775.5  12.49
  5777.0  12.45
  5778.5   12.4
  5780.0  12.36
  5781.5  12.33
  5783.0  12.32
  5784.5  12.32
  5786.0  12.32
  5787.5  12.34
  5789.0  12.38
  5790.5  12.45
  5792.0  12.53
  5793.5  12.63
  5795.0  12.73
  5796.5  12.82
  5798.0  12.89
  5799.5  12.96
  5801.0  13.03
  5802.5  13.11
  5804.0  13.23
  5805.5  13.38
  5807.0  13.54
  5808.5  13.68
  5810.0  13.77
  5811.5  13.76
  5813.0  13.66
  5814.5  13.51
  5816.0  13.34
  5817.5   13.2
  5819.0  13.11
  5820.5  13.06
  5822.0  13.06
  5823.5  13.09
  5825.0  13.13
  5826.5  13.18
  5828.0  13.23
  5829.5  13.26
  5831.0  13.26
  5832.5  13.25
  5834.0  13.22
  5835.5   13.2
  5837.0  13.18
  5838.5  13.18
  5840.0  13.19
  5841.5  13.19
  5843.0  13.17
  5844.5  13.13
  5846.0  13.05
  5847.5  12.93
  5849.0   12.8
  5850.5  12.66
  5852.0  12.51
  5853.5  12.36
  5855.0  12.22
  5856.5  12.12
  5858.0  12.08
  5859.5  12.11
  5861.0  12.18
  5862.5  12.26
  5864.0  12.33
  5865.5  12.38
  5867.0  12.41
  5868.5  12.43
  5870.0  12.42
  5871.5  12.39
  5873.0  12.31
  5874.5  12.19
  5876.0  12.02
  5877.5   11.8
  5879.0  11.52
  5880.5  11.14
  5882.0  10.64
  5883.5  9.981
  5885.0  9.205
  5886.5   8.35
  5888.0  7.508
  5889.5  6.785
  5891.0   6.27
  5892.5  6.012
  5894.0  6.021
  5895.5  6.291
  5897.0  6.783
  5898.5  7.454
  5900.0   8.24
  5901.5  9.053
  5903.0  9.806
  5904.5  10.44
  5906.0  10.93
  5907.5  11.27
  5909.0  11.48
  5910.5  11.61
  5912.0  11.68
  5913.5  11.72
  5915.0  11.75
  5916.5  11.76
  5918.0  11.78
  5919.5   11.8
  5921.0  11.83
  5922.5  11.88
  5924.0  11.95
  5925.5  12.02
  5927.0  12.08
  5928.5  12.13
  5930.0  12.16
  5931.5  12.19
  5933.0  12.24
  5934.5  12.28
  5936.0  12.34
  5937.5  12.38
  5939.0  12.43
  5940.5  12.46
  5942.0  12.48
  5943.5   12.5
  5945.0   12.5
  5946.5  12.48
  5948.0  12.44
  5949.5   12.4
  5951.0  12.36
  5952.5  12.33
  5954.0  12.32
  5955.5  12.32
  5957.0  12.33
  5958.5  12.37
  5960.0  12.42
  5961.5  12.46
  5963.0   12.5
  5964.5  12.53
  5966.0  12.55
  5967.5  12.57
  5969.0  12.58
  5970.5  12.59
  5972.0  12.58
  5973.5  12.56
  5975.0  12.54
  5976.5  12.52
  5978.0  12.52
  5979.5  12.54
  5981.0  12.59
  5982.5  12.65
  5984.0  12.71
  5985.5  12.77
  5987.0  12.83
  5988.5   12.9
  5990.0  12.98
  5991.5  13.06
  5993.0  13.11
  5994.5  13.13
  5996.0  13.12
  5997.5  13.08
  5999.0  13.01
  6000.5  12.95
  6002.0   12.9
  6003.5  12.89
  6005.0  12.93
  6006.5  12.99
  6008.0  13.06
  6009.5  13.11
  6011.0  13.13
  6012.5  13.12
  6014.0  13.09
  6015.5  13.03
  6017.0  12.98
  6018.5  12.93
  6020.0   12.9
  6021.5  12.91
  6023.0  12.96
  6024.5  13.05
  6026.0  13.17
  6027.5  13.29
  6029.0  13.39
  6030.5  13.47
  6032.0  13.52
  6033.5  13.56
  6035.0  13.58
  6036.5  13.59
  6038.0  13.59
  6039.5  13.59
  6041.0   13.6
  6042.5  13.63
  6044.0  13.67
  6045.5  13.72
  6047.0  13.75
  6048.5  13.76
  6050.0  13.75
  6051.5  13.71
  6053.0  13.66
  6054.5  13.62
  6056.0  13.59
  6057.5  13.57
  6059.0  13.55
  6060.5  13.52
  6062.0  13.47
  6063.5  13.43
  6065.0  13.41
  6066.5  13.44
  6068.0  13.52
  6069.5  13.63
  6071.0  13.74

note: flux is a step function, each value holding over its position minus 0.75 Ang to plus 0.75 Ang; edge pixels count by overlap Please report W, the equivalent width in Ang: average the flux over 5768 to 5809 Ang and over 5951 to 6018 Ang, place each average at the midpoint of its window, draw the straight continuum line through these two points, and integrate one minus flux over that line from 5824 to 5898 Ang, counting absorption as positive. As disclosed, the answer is 7.2 Ang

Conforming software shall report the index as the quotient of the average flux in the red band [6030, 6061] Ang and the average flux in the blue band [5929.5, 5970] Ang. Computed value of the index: 1.1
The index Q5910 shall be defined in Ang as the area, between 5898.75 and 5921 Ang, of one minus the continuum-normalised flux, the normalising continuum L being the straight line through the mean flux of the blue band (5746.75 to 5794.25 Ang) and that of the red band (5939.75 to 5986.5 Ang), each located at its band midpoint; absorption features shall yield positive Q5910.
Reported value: 2.9 Ang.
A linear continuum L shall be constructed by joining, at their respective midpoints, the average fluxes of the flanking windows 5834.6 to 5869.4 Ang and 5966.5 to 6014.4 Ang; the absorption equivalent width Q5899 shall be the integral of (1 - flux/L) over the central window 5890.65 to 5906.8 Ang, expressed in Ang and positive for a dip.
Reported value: 6.0 Ang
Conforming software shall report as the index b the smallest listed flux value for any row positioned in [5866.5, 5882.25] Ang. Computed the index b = 10.64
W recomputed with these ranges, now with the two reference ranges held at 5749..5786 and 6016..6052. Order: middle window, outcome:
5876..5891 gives 3.8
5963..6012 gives 1.7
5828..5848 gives -0.6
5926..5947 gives 1.2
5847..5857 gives 0.2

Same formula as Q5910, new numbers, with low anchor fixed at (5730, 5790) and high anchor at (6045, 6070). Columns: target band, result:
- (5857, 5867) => 0.5 Ang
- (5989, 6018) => 0.8 Ang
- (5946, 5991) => 2.5 Ang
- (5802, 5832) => -1.4 Ang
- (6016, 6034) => 0.4 Ang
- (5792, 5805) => -0.3 Ang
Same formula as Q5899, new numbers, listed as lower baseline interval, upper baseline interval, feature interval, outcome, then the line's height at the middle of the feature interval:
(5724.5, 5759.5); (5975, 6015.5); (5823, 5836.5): -0.56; 12.7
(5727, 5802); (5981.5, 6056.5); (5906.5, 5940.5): 2.70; 13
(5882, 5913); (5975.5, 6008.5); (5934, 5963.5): -3.74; 11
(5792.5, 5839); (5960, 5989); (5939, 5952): 0.27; 12.7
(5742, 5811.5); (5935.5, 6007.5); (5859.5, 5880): 0.78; 12.7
